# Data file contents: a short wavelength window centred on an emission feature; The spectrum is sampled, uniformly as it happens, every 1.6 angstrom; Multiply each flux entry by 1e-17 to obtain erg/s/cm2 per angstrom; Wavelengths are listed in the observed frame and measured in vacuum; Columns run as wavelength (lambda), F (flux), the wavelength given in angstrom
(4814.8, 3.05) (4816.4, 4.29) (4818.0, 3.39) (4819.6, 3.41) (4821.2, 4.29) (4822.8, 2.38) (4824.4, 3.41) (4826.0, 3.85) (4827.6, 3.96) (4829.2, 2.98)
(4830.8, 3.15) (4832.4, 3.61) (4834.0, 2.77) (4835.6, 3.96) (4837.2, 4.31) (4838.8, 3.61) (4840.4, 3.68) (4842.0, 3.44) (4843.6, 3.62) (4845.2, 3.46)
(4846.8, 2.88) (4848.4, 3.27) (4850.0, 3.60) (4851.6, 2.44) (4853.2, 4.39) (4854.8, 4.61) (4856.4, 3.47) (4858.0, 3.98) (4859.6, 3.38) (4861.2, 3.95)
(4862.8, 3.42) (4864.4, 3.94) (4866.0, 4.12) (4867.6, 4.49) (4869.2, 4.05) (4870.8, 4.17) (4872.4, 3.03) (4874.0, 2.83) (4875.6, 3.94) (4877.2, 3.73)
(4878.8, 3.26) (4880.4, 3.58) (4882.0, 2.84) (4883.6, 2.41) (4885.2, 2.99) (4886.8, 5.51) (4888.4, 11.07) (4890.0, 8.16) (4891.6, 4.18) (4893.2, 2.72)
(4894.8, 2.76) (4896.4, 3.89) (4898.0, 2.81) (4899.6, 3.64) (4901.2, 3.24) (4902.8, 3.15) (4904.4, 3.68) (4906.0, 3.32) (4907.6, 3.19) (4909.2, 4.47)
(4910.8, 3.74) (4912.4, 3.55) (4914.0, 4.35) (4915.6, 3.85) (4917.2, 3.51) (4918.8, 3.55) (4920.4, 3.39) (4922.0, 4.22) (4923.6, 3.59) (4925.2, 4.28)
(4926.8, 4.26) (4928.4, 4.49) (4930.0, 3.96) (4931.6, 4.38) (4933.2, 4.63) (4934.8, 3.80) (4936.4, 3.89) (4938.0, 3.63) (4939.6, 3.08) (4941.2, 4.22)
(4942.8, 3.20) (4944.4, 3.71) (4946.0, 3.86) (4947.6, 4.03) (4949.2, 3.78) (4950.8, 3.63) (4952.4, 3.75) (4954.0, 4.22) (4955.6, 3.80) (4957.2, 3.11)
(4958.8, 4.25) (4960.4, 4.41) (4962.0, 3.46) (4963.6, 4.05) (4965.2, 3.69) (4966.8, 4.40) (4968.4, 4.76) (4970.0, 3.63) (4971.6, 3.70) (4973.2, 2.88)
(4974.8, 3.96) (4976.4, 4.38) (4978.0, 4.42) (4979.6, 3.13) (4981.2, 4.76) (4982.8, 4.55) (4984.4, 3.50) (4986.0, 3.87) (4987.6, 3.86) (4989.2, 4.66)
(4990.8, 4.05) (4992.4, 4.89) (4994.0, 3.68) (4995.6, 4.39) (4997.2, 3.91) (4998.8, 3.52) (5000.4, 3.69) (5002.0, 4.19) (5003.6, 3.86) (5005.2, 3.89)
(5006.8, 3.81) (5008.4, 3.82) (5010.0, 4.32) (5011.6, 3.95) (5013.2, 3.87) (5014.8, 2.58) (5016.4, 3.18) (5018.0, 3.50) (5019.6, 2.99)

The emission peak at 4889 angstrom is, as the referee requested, H-gamma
